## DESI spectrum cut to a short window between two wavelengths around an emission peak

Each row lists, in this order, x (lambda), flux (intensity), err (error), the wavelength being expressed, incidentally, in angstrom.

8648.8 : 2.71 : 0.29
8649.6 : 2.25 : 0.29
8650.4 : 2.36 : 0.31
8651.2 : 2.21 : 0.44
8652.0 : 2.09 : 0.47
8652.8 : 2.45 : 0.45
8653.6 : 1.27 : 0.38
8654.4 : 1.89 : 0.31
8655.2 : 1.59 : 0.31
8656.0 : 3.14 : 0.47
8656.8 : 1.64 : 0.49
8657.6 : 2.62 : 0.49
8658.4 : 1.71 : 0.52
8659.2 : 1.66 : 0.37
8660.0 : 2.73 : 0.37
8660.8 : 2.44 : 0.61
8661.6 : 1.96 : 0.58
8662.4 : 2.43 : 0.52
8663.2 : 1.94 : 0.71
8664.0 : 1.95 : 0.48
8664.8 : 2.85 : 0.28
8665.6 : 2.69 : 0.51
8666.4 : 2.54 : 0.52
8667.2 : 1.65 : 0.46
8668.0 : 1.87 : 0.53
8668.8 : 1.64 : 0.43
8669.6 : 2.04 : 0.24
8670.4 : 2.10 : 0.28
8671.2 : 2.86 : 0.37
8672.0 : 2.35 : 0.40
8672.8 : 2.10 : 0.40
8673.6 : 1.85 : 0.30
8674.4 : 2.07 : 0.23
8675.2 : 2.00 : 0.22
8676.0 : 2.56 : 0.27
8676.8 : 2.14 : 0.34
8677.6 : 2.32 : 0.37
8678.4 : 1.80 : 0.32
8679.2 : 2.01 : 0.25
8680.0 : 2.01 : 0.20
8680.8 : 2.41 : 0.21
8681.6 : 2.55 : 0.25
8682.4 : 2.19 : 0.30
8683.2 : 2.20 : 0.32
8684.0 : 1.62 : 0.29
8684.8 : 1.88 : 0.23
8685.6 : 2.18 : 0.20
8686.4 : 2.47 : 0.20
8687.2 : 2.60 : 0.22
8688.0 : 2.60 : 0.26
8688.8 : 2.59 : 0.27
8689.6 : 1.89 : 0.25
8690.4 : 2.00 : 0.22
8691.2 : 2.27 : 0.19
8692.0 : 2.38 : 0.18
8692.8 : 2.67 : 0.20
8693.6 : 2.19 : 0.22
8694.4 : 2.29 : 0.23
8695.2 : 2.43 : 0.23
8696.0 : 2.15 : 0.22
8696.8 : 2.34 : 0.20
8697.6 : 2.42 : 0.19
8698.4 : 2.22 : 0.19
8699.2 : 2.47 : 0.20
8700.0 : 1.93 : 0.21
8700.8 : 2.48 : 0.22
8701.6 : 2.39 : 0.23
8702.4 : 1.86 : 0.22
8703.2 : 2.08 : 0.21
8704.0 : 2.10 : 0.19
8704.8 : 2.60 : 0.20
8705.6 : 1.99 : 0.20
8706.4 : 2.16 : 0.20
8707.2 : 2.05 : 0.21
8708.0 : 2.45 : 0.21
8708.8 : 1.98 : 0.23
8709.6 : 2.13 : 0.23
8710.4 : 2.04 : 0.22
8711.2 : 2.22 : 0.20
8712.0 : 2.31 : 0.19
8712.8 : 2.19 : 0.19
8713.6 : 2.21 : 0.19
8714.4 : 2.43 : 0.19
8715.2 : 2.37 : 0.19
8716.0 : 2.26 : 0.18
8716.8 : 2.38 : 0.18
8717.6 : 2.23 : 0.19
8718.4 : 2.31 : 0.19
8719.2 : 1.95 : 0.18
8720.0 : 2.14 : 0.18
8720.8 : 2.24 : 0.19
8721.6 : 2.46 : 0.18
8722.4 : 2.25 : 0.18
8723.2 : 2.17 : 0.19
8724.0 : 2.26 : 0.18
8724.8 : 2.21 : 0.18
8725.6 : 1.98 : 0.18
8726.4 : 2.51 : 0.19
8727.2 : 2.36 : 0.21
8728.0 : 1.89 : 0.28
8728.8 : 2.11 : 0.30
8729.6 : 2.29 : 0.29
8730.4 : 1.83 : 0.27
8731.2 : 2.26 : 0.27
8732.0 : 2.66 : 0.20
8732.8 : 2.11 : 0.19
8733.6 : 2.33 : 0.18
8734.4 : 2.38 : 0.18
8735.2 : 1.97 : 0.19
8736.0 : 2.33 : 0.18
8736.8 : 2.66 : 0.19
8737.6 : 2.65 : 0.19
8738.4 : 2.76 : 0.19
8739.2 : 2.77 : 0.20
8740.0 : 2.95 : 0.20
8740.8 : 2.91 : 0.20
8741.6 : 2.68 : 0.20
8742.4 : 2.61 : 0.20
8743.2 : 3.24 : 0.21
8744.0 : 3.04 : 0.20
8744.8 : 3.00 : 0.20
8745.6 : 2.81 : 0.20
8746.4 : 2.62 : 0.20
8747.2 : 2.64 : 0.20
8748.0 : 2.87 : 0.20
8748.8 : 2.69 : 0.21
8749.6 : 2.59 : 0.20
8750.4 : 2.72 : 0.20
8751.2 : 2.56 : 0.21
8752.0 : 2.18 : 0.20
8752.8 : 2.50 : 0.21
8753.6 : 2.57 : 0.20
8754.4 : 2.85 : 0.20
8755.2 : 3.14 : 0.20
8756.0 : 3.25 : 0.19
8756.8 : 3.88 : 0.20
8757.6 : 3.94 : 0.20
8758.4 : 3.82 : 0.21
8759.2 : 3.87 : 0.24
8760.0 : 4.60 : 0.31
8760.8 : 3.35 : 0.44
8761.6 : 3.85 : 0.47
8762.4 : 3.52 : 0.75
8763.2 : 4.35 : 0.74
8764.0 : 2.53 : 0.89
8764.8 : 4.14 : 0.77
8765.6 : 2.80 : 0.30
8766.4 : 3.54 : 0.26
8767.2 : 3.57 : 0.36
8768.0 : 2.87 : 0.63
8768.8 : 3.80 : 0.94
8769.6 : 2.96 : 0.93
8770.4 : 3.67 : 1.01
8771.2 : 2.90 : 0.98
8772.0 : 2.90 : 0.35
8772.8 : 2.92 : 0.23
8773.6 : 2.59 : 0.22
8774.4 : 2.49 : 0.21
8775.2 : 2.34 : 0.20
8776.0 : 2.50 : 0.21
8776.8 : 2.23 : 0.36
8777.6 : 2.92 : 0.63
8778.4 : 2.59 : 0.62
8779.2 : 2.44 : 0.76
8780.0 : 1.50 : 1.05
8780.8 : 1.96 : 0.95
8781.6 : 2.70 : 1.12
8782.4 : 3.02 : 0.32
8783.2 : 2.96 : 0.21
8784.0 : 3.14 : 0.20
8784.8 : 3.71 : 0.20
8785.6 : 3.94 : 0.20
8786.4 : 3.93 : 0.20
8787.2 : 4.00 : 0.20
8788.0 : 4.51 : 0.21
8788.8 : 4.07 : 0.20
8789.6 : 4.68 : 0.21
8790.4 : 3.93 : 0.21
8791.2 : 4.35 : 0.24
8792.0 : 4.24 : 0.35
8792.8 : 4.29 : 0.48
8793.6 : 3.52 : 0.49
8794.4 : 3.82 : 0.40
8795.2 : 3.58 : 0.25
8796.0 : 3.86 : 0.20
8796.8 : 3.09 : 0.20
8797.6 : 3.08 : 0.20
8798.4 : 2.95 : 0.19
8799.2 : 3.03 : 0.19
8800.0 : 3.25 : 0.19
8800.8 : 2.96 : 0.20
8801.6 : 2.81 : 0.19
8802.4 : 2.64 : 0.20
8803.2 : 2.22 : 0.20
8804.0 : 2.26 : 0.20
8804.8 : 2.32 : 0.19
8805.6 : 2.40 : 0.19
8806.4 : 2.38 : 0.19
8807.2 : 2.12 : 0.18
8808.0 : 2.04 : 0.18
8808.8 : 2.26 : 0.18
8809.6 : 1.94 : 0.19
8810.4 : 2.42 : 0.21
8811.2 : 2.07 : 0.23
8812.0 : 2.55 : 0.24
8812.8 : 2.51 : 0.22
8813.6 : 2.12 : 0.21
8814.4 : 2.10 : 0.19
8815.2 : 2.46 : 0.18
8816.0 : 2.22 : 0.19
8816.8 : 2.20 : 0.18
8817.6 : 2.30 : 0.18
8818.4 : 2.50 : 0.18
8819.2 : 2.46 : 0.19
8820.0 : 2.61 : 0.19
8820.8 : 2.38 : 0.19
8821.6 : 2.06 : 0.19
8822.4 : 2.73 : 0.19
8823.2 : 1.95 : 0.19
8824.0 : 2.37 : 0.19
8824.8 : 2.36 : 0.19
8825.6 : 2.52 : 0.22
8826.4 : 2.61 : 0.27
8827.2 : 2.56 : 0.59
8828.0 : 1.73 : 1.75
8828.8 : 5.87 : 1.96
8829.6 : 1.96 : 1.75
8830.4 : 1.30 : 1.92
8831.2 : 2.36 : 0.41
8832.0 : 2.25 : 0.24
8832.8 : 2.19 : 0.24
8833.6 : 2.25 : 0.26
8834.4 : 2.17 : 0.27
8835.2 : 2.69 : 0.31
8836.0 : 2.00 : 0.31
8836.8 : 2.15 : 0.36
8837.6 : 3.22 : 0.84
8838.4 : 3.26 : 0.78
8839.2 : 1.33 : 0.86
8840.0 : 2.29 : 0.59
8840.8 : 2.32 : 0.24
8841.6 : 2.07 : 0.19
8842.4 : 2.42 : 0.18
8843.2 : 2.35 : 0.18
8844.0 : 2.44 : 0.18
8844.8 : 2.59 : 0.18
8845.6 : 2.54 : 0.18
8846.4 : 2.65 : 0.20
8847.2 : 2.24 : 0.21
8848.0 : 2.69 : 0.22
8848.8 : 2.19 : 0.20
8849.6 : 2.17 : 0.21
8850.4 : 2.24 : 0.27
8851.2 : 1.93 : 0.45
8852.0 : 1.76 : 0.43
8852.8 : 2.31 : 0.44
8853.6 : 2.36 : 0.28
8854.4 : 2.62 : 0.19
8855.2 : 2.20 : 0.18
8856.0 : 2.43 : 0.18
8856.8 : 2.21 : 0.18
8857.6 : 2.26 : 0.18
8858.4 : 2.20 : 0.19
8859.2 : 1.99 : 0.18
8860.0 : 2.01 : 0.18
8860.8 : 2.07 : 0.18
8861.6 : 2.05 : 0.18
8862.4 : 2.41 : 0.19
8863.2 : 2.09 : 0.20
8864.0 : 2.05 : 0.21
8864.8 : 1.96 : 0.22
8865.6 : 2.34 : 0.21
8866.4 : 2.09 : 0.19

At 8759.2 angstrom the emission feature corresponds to Halpha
